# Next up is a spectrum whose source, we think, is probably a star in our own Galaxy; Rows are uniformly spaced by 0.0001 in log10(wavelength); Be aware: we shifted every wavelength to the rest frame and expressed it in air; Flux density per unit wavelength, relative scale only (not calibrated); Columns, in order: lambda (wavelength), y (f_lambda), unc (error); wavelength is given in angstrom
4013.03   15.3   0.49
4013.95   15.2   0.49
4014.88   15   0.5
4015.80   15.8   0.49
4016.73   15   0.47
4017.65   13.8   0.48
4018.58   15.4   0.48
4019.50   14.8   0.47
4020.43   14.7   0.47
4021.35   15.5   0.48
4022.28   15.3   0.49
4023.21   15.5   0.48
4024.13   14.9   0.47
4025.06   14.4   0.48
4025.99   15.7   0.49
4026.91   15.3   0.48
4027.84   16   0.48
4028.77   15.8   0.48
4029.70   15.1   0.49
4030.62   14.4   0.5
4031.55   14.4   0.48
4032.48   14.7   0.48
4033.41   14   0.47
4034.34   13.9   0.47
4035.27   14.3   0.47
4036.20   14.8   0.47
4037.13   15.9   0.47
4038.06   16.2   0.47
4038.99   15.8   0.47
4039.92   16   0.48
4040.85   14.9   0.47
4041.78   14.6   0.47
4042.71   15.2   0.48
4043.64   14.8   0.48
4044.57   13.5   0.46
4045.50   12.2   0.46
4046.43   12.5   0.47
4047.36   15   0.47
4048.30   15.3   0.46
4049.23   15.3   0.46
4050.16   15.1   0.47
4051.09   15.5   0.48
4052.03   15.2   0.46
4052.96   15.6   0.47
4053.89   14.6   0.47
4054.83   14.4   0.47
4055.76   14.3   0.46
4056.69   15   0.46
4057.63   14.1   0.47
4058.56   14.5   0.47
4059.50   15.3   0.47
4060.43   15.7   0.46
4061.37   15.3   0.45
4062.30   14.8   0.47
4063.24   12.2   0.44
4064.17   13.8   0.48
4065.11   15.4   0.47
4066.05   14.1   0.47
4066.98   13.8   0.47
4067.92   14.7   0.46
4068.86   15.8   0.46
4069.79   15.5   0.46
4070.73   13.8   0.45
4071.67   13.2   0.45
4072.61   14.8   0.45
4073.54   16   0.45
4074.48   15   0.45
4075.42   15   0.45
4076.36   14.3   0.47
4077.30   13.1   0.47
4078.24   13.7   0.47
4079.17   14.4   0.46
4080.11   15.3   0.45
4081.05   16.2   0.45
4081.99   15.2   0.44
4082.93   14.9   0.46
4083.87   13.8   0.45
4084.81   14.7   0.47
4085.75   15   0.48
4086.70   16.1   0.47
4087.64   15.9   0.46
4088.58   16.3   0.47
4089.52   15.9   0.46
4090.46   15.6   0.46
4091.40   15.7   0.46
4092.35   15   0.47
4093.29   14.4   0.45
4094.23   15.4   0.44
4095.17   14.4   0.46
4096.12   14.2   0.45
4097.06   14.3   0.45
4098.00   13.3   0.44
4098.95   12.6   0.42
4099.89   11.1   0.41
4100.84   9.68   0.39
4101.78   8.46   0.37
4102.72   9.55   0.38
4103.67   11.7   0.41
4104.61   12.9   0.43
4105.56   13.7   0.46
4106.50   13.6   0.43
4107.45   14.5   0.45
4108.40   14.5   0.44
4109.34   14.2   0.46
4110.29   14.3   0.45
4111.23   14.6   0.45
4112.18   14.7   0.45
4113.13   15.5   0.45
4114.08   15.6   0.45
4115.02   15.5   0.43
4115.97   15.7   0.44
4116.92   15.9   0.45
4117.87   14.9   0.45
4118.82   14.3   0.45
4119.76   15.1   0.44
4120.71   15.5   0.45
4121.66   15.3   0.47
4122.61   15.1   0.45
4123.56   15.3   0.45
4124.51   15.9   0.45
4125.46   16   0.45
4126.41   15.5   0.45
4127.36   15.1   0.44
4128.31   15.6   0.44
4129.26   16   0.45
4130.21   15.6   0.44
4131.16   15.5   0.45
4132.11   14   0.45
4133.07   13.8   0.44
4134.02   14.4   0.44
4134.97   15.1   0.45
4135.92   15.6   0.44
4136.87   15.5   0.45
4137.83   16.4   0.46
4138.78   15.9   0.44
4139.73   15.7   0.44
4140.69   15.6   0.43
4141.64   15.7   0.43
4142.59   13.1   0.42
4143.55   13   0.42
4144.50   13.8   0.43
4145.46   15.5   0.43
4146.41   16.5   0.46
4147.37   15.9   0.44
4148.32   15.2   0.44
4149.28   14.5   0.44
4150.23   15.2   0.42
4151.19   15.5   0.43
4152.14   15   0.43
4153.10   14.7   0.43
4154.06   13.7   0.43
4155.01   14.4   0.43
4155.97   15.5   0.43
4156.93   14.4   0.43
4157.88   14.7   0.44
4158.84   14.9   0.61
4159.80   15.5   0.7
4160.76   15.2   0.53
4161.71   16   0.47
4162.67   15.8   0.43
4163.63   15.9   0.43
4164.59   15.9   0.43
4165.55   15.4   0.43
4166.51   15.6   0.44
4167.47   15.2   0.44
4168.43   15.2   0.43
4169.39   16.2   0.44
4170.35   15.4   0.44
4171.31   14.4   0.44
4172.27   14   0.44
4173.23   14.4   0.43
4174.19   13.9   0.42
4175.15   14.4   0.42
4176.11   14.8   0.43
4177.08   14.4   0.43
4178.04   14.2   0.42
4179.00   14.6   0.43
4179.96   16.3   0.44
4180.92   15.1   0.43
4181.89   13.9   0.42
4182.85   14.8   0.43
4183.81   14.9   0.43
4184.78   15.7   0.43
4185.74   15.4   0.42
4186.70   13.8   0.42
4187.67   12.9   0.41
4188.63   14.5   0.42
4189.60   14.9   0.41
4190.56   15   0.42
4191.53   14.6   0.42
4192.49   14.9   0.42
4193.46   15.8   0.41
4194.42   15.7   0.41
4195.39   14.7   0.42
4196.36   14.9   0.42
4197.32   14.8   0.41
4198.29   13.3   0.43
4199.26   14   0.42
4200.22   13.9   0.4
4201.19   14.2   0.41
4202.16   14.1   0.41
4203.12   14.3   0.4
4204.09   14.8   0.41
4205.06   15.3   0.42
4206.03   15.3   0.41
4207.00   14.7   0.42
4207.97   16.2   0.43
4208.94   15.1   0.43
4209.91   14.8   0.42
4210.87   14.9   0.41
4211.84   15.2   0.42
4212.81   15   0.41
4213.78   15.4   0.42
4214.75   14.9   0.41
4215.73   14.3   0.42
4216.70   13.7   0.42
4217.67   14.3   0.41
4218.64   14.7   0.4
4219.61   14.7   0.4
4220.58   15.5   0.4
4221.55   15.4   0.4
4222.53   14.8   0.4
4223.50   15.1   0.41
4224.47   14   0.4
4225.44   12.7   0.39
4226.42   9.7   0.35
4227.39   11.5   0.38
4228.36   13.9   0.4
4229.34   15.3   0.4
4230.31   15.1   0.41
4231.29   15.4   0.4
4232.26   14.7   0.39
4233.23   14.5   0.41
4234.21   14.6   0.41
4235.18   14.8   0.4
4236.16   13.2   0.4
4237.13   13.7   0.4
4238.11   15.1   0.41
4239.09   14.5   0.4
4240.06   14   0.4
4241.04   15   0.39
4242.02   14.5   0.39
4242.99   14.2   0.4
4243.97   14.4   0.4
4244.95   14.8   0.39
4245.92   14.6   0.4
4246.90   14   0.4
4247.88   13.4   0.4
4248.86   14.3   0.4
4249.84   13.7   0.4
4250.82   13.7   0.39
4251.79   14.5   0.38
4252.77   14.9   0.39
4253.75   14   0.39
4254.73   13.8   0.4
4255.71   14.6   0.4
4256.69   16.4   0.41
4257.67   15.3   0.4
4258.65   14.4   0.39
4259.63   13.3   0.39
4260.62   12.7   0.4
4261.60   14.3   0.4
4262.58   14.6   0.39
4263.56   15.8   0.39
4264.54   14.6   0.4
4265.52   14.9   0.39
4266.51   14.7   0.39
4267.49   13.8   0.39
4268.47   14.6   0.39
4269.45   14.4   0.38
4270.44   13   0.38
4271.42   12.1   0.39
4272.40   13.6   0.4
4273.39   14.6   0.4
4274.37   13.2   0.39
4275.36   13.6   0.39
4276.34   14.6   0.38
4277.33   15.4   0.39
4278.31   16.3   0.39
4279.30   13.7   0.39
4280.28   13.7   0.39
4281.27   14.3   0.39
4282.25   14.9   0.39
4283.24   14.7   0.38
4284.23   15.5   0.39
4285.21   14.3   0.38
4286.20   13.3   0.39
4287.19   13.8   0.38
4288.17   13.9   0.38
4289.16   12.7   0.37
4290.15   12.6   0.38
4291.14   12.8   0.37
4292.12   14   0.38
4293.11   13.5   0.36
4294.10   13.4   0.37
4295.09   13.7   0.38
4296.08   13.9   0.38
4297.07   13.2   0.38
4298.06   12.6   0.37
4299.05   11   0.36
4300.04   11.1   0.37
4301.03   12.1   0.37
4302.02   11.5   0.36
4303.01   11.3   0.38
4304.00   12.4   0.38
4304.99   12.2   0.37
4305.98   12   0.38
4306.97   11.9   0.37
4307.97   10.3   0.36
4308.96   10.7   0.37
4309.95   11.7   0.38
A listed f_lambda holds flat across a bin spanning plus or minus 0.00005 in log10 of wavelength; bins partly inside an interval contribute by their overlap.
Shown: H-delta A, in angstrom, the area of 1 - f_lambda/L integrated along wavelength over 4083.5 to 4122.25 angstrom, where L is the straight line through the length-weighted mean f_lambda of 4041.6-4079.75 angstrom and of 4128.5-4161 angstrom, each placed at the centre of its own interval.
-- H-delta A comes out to 1.5 angstrom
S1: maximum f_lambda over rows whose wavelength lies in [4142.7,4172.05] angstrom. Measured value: 16.5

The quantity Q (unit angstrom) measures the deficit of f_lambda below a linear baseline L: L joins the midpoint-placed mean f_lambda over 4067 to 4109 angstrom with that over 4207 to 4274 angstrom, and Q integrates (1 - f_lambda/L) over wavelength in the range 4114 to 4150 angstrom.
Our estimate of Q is -2.6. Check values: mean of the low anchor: 14.2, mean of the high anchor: 14.4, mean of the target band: 15.2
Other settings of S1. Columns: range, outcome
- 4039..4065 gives 16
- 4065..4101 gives 16.3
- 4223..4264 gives 16.4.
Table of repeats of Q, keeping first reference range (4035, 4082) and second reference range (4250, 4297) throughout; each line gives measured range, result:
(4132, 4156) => -0.81 angstrom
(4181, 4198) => -0.48 angstrom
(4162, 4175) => -0.68 angstrom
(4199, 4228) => -0.25 angstrom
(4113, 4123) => -0.51 angstrom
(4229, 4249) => -0.36 angstrom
